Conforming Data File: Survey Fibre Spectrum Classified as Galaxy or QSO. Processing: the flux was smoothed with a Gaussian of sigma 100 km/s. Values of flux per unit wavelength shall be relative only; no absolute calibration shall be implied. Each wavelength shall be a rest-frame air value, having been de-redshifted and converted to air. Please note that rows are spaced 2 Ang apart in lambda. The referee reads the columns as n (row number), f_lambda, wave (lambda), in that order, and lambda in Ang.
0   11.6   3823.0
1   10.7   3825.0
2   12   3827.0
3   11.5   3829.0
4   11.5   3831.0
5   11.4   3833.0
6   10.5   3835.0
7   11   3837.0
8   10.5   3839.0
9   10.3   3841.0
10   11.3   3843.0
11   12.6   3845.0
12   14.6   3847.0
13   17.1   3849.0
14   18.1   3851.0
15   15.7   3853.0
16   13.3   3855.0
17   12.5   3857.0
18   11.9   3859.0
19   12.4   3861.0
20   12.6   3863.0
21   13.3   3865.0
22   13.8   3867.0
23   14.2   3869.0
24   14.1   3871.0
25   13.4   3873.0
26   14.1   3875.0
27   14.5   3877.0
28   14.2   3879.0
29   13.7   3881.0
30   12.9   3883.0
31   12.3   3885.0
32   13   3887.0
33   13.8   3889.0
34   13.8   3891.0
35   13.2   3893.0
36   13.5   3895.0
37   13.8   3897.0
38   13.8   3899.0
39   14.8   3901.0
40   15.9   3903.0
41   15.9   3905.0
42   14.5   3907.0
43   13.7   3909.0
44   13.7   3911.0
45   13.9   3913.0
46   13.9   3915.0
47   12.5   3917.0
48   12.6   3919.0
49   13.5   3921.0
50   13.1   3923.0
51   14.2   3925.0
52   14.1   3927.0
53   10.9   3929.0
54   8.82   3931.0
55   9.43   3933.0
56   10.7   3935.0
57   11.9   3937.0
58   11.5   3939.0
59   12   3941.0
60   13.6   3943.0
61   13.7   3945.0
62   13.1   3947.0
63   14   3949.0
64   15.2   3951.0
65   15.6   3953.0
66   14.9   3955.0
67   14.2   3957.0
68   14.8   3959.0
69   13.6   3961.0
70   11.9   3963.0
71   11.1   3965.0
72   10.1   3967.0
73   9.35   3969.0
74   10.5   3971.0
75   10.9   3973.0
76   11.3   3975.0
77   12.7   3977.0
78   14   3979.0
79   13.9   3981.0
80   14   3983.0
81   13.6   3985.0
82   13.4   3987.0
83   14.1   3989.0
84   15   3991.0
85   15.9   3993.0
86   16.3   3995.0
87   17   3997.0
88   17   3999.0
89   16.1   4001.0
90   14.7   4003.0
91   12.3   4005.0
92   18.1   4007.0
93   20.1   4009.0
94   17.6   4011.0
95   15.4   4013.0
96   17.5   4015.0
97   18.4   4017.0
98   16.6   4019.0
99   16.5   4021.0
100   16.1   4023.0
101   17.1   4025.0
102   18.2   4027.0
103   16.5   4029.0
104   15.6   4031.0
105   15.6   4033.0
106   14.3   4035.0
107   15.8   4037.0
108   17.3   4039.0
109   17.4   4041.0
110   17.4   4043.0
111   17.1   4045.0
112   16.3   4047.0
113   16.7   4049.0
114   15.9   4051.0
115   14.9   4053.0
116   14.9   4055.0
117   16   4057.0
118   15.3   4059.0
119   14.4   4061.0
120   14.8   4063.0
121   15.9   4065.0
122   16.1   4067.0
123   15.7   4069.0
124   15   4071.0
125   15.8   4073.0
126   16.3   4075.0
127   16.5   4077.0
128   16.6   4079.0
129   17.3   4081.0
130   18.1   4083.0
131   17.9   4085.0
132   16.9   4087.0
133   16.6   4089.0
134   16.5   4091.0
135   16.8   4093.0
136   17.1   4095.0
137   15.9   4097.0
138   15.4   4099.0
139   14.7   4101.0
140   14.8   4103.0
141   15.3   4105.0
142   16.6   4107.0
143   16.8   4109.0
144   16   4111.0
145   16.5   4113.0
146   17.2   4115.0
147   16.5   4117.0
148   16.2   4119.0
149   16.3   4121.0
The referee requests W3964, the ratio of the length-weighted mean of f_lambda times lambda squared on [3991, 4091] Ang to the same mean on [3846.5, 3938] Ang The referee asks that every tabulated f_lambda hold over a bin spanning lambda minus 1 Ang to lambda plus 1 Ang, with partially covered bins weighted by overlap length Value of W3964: 1.3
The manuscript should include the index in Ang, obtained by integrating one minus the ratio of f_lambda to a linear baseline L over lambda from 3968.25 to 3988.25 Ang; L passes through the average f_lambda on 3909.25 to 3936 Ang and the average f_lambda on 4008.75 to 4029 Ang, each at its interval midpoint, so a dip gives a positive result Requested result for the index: 3.68 Ang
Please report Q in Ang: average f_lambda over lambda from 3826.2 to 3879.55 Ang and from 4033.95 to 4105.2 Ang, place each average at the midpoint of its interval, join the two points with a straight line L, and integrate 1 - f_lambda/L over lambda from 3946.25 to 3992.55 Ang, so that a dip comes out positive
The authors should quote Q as 4.9 Ang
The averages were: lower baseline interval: 13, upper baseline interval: 16.1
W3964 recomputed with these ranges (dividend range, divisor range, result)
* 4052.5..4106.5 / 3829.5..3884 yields 1.36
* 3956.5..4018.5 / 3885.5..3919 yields 1.08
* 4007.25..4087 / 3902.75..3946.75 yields 1.36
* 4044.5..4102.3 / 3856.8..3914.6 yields 1.29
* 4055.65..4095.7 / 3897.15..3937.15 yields 1.34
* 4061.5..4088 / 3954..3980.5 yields 1.40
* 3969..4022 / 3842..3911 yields 1.15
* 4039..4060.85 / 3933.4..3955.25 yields 1.30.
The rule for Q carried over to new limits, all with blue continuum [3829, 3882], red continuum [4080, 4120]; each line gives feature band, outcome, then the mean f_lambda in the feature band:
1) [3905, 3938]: 3.14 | 12.7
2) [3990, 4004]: -0.87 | 16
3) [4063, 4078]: 0.21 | 15.8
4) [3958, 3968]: 1.57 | 12.3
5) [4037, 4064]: -0.42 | 16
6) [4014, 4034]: -1.80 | 16.8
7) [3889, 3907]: -0.78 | 14.3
